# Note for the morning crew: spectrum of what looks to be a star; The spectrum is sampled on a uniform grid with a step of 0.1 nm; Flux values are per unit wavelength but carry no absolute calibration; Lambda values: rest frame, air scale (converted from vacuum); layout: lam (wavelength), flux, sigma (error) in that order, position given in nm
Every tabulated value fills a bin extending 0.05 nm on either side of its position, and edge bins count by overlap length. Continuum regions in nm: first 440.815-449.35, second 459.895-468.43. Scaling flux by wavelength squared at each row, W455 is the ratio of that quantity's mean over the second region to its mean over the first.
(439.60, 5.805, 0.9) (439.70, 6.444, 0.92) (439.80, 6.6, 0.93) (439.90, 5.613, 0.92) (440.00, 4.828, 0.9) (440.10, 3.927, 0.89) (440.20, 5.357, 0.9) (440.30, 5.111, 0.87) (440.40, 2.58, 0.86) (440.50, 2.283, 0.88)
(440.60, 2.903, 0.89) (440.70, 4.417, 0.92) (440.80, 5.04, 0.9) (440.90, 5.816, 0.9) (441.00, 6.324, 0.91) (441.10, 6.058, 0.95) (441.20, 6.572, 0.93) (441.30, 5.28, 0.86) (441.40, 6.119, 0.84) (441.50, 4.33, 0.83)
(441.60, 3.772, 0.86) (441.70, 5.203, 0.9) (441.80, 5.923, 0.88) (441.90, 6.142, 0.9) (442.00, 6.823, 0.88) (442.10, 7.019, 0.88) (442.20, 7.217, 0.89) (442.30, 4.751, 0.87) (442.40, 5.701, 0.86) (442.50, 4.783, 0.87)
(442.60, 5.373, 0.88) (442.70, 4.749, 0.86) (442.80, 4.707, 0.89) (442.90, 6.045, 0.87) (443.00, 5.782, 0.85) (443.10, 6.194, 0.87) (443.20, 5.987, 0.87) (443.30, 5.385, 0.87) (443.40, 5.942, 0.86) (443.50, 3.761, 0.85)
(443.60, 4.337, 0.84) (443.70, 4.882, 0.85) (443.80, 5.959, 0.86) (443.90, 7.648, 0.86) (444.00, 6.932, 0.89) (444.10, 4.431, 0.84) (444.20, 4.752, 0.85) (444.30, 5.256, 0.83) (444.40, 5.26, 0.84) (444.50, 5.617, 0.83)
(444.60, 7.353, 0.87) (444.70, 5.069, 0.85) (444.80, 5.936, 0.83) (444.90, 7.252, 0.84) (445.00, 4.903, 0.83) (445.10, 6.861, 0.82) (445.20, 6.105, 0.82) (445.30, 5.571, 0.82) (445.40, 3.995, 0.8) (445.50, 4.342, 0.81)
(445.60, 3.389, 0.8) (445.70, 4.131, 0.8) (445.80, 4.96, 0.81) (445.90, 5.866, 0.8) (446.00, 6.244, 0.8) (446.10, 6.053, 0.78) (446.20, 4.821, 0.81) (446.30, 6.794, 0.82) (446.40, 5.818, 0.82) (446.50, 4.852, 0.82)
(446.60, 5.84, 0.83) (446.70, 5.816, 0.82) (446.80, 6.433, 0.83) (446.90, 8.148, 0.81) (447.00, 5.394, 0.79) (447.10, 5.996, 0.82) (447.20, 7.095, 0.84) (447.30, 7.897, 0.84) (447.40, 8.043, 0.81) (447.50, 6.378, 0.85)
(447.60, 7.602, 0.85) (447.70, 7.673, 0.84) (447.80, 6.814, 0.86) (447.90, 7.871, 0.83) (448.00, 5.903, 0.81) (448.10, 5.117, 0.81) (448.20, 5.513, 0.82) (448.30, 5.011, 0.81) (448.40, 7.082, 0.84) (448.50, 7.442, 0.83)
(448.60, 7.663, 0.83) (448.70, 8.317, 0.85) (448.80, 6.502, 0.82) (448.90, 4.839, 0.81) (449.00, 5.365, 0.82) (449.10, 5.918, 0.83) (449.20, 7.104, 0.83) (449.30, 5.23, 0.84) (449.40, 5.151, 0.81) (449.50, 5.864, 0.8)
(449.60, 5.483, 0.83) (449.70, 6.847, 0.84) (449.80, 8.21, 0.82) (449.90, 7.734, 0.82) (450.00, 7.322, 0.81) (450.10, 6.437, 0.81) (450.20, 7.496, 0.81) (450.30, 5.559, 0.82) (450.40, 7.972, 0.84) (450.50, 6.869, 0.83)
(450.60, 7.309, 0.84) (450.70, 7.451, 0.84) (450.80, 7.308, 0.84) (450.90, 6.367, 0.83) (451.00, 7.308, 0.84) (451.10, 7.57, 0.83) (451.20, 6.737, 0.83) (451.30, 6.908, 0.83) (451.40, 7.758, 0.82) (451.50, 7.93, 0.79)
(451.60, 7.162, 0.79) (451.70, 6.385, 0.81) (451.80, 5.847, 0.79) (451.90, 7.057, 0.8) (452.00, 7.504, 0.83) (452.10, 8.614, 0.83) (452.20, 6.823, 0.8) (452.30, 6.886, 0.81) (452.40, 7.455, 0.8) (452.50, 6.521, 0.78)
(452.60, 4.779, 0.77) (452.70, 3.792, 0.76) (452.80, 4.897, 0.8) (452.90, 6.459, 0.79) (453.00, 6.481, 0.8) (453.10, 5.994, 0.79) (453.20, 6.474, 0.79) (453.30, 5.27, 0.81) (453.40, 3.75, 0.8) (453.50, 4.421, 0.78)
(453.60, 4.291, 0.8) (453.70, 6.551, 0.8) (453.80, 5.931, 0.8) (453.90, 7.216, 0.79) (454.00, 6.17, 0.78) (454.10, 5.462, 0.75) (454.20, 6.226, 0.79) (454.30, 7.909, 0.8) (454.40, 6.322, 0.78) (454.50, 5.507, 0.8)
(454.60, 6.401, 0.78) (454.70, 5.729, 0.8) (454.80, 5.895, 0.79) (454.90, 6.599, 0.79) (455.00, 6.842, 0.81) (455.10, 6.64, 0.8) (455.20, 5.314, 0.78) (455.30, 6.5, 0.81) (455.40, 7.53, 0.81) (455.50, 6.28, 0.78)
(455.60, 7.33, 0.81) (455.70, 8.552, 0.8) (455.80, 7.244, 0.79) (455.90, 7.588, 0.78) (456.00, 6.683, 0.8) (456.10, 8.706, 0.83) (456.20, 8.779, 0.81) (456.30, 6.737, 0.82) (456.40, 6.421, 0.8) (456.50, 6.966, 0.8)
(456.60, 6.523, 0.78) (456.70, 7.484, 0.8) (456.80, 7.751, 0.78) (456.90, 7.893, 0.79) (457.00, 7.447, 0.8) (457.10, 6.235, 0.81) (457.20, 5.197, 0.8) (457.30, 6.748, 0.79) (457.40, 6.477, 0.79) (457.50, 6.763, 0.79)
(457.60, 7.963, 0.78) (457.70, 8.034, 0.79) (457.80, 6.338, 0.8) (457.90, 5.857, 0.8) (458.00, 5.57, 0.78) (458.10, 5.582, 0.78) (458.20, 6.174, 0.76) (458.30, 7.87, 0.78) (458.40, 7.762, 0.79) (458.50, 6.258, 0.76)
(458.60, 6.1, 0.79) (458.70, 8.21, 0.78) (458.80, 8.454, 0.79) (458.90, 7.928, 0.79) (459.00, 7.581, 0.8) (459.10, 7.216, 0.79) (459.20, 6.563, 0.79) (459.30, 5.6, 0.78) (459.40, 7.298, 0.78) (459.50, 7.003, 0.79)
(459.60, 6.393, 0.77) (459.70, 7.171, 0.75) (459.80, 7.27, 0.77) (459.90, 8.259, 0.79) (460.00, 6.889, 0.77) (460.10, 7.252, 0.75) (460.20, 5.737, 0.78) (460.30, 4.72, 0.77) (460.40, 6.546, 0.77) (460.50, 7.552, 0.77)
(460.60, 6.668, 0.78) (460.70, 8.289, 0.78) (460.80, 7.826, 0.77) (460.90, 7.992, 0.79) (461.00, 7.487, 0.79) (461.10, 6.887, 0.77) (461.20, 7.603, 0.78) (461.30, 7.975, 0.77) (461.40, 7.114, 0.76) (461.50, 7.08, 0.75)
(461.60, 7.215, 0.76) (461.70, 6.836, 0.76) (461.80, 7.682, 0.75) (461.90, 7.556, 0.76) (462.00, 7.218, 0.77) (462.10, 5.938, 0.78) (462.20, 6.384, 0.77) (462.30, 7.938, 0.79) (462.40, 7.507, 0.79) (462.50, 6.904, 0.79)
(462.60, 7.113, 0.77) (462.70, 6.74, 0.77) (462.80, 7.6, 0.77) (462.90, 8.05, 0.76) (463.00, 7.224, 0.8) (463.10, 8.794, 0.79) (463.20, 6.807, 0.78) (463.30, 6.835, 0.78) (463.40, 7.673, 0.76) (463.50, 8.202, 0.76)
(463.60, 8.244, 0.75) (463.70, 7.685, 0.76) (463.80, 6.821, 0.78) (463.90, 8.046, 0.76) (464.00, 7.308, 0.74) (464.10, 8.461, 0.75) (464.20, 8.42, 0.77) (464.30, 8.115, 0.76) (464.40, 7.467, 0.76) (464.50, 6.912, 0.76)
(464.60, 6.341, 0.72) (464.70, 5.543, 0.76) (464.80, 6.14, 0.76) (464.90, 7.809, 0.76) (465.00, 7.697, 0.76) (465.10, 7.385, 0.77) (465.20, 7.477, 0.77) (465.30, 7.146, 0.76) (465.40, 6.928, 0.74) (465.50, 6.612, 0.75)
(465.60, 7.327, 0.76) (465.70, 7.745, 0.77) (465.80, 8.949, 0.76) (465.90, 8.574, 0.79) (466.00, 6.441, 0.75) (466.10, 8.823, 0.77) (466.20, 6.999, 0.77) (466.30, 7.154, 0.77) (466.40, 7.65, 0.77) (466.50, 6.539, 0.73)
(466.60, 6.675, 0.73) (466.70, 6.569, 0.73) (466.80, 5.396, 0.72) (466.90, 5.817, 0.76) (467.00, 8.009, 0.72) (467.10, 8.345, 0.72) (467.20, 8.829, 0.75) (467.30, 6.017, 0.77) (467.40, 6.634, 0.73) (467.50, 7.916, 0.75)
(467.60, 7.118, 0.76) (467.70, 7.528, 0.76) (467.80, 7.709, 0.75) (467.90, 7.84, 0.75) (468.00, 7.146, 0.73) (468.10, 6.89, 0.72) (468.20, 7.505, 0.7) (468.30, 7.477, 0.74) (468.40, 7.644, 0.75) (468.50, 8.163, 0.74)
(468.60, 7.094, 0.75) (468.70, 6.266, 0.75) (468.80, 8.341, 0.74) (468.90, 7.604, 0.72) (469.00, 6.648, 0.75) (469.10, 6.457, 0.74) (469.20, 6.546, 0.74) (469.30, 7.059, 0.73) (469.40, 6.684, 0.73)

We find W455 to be 1.3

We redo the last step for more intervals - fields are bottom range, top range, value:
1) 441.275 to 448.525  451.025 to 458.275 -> 1.18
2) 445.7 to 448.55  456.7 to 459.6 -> 1.15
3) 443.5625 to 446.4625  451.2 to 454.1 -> 1.17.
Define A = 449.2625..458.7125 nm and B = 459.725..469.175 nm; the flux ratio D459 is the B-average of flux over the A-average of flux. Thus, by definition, 1.1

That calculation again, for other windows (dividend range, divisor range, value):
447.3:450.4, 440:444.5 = 1.25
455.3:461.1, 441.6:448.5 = 1.21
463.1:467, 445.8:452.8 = 1.11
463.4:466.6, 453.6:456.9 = 1.10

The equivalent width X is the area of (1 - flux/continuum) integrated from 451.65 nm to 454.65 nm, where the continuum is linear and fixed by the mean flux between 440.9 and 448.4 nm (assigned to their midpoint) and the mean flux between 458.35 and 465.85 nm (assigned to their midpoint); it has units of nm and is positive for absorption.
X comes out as 0.19 nm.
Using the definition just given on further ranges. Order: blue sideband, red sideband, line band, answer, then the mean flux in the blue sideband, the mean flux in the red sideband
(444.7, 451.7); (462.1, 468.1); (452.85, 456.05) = 0.216 nm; 6.41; 7.34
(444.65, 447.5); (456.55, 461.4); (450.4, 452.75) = -0.210 nm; 5.85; 7.01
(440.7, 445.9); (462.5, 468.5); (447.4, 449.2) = -0.199 nm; 5.52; 7.37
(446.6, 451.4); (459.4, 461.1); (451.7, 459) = 0.323 nm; 6.73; 7.07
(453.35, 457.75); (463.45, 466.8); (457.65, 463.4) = -0.058 nm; 6.66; 7.37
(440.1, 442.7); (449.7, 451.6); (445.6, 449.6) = 0.202 nm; 5.2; 7.22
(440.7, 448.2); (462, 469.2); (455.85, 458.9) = -0.139 nm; 5.8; 7.32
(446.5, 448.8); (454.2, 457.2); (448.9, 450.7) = 0.059 nm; 6.73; 6.92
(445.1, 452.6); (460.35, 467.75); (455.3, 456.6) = -0.085 nm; 6.49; 7.34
